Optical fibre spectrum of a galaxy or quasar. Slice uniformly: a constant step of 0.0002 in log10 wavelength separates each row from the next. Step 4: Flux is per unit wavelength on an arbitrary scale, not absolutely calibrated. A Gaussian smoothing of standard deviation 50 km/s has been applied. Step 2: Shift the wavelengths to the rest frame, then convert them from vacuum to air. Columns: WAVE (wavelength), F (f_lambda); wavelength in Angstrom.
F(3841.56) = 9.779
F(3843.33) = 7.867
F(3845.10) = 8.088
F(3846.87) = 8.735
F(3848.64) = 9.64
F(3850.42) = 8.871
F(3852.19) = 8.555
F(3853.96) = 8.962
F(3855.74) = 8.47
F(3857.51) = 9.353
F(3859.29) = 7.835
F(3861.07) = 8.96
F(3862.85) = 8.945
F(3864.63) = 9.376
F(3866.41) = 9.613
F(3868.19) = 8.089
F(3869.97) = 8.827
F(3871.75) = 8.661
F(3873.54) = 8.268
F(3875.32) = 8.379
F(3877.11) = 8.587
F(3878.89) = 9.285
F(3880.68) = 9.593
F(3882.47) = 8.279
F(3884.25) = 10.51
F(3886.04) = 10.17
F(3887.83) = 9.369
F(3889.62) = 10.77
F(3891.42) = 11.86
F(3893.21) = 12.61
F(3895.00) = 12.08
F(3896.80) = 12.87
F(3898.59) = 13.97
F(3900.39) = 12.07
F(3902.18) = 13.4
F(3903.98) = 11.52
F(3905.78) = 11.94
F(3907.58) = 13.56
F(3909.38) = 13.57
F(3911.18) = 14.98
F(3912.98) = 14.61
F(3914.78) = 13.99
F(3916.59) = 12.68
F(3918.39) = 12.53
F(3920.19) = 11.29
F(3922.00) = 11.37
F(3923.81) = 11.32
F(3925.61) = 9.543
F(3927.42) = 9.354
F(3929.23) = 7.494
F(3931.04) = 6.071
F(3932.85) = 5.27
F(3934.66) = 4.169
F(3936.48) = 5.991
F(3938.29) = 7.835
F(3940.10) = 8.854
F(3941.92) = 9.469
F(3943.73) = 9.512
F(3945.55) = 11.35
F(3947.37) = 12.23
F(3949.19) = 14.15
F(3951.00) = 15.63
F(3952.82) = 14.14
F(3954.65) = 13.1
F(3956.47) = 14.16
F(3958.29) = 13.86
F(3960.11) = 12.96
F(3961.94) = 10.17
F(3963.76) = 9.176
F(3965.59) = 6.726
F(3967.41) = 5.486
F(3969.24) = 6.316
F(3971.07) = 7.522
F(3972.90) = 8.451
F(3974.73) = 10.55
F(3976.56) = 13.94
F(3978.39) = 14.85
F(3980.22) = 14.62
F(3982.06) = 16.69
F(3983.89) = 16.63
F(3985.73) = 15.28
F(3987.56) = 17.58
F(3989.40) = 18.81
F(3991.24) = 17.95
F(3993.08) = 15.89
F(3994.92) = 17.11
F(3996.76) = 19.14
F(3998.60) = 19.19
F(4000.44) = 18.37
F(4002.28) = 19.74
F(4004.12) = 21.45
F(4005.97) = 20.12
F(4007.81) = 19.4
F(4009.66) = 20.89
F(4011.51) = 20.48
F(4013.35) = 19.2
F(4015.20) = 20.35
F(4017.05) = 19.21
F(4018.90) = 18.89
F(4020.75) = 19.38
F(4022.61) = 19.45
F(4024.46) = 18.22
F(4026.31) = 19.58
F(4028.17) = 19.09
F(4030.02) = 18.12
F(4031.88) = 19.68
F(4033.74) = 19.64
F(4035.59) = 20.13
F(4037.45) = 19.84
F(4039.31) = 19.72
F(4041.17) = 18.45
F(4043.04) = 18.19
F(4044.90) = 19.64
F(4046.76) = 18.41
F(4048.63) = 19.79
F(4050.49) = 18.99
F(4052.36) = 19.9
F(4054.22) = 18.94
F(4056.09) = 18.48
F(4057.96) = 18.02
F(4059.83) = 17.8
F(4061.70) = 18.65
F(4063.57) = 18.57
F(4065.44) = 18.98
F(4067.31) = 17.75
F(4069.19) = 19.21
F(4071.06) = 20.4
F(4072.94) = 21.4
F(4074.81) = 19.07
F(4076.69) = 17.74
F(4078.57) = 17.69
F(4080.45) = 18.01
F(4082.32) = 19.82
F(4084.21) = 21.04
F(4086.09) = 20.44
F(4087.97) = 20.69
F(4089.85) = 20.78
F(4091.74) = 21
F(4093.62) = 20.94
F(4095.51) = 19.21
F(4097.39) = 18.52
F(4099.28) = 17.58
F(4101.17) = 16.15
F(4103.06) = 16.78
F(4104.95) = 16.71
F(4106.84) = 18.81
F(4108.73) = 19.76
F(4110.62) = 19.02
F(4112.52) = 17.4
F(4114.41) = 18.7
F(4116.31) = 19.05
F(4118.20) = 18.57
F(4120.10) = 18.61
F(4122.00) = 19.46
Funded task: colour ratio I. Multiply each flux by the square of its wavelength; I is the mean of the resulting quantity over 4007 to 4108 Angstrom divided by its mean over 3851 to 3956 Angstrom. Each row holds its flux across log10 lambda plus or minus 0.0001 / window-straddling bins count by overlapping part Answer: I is 1.98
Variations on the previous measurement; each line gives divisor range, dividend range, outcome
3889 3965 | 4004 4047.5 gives 1.80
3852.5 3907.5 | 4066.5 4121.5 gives 2.09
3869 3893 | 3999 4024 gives 2.21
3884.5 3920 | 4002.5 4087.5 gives 1.66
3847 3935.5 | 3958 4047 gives 1.73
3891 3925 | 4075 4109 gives 1.63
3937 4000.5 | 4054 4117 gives 1.54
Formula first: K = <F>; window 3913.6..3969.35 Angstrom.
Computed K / 10.3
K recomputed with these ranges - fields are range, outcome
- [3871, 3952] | 10.7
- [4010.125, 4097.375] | 19.3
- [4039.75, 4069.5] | 18.7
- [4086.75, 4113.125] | 18.8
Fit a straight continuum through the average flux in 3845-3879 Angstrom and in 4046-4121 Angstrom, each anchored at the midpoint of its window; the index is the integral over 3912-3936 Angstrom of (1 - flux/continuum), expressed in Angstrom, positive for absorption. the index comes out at 3.3 Angstrom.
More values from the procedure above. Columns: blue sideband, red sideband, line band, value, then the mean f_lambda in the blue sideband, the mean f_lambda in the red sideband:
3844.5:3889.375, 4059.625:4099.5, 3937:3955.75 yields 2.00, 8.97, 19.4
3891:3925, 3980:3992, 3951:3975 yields 7.97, 12.7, 16.9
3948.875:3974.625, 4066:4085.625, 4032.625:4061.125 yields -3.36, 10.8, 19.2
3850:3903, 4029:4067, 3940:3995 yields 7.81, 9.9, 19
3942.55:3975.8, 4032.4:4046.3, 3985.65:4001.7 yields -3.72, 10.9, 19.4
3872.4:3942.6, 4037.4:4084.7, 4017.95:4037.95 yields -2.46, 10.5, 19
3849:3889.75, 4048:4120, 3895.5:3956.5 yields 1.39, 9.01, 18.9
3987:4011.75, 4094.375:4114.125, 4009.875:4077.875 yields -2.10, 19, 18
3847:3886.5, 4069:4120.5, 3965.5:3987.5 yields 3.25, 8.95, 19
